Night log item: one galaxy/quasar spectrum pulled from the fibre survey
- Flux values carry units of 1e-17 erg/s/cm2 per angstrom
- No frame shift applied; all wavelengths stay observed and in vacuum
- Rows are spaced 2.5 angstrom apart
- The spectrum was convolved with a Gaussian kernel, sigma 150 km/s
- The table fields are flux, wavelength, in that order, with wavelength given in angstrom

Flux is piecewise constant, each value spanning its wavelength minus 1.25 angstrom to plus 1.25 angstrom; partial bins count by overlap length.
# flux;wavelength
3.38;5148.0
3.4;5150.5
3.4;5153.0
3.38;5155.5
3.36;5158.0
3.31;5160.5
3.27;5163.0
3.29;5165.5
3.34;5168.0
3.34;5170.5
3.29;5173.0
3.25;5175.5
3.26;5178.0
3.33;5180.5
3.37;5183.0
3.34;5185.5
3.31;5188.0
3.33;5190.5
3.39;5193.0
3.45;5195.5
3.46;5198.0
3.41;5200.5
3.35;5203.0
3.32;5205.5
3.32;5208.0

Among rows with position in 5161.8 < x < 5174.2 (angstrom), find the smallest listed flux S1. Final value 3.27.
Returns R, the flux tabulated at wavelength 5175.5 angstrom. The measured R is 3.25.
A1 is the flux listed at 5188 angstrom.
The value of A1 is 3.31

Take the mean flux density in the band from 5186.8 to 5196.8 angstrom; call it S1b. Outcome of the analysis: 3.37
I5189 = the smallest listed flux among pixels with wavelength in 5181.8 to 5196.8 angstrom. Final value 3.31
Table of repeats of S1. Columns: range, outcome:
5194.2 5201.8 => 3.41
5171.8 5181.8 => 3.25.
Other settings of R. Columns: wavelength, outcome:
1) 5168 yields 3.34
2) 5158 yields 3.36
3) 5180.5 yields 3.33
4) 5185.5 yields 3.34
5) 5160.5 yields 3.31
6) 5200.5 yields 3.41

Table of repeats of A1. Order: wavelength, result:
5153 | 3.4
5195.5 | 3.45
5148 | 3.38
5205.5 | 3.32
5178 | 3.26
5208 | 3.32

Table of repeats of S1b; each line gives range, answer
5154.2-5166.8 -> 3.32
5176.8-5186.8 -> 3.33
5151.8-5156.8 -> 3.39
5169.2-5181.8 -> 3.29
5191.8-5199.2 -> 3.43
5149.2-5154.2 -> 3.4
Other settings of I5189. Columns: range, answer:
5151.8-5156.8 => 3.38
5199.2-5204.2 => 3.35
